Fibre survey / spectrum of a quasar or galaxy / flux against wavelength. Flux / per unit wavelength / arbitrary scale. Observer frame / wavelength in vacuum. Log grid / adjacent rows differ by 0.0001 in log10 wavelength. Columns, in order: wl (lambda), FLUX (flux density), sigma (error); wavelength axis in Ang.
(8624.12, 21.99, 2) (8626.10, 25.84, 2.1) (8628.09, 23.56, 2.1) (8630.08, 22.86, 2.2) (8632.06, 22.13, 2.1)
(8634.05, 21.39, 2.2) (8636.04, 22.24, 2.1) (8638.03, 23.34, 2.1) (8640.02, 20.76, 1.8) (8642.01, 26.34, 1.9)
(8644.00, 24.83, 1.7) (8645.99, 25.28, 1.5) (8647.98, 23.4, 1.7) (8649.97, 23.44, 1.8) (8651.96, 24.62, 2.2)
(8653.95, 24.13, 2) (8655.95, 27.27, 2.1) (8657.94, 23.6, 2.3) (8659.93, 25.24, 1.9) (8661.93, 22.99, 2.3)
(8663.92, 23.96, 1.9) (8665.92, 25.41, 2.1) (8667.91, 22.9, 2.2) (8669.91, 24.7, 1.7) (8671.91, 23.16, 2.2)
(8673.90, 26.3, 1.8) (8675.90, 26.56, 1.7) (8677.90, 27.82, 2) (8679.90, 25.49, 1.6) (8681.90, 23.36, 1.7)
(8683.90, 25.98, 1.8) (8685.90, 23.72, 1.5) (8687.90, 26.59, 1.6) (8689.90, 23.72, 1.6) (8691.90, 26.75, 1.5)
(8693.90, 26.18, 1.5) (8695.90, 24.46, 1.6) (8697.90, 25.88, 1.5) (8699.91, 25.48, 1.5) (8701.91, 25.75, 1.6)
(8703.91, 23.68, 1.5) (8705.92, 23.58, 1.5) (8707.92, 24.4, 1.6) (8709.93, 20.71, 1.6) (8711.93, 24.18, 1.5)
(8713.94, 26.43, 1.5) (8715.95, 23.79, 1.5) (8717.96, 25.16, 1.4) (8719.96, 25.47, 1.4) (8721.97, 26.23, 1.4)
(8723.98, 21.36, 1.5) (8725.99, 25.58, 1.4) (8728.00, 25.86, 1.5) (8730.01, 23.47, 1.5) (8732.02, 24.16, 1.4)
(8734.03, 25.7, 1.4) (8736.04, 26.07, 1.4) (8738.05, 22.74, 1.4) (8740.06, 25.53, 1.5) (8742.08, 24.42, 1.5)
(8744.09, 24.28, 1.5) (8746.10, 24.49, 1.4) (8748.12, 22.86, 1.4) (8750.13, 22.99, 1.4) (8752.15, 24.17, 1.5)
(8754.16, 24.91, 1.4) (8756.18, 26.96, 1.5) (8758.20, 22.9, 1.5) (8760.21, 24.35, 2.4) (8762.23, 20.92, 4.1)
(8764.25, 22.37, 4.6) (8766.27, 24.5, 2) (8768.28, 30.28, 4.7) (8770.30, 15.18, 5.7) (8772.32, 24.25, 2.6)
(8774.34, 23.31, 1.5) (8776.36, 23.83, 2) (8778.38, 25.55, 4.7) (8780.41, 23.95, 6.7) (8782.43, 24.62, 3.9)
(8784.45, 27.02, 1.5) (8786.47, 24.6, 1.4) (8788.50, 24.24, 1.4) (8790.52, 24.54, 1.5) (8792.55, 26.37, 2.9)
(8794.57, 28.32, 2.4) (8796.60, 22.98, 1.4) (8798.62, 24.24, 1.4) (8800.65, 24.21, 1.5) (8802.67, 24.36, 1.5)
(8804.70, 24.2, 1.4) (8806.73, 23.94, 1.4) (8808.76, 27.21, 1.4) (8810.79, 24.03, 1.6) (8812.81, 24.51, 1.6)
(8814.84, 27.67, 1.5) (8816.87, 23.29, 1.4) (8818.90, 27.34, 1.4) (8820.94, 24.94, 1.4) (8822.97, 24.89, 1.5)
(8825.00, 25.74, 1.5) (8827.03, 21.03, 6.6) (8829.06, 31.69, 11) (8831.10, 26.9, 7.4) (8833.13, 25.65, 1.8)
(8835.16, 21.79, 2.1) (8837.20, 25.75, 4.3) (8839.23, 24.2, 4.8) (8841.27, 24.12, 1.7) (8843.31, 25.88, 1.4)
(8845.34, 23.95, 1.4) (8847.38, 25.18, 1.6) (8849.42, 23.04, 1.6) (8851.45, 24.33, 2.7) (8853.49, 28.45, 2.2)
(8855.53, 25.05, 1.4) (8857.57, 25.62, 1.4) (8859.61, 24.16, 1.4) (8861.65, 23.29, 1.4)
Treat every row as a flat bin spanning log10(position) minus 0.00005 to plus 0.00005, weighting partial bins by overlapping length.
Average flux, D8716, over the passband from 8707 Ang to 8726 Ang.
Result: 24.3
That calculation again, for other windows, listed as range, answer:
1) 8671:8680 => 25.9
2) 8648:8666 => 24.4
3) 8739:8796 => 24.3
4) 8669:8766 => 24.6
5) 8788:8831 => 25.3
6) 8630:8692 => 24.4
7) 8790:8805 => 24.9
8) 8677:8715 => 24.9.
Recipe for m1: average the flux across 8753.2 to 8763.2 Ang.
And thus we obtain 24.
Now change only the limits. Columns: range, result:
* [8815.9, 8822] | 25.2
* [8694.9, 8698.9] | 25.2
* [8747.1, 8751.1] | 22.9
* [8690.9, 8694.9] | 26.5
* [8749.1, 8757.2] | 24.7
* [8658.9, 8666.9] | 24.4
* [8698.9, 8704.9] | 25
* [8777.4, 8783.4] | 24.7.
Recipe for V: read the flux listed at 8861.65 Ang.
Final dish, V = 23.29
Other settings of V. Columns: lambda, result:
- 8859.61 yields 24.16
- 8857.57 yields 25.62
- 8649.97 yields 23.44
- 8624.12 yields 21.99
